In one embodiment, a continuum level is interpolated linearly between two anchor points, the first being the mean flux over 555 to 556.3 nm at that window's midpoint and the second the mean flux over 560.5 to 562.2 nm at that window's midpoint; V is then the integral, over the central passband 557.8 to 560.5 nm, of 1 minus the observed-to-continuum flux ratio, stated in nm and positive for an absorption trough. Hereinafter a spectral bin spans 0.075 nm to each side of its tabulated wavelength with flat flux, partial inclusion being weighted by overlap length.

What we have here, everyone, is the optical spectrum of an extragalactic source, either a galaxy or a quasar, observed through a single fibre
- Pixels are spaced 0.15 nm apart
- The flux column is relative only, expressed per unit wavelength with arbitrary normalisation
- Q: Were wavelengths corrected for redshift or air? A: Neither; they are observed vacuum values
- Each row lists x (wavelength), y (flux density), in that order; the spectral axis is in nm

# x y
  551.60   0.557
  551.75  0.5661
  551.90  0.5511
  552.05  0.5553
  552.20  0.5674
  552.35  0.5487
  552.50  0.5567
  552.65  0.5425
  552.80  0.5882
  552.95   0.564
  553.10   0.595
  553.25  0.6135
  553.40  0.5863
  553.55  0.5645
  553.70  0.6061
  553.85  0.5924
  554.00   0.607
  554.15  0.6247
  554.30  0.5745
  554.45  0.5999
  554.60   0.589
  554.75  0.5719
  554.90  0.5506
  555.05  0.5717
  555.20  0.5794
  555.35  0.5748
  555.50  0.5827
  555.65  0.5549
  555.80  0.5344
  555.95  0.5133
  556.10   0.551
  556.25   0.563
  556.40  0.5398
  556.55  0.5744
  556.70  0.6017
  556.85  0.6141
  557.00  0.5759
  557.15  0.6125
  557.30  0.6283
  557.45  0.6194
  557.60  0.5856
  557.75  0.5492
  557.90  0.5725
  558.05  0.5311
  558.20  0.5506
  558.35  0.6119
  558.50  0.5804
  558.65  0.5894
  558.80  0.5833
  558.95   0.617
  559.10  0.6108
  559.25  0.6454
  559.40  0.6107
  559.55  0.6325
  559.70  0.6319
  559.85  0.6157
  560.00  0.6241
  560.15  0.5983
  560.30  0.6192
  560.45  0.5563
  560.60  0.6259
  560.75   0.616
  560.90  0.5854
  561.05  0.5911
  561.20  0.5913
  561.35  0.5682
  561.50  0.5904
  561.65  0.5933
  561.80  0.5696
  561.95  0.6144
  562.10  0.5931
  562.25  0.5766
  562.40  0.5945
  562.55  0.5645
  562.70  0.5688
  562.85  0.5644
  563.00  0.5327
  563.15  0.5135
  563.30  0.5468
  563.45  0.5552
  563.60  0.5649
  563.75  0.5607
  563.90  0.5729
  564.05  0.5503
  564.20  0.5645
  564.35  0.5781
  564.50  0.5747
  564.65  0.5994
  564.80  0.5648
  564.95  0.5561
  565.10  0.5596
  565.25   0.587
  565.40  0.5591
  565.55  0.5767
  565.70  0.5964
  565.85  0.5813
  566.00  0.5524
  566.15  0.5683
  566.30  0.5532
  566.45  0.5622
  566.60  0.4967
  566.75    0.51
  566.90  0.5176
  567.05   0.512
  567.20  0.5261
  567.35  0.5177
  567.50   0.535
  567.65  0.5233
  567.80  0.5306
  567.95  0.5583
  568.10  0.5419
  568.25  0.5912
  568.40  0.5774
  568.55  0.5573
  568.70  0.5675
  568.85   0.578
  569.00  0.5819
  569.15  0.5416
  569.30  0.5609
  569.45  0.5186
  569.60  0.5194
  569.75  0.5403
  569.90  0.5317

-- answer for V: -0.09 nm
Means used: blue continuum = 0.558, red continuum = 0.594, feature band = 0.599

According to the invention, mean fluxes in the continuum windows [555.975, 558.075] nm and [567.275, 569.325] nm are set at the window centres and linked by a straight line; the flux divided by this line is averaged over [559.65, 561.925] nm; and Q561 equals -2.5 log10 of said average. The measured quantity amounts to -0.05 mag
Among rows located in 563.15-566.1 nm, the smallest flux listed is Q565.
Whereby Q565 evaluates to 0.5468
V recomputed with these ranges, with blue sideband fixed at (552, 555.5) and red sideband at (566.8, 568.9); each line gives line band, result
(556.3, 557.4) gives -0.04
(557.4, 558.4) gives -0.01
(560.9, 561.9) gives -0.04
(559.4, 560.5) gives -0.09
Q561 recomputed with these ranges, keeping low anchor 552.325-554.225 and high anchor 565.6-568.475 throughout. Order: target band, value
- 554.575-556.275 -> 0.03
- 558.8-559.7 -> -0.10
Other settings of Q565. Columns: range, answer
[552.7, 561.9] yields 0.5133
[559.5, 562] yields 0.5563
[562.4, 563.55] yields 0.5135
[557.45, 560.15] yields 0.5311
